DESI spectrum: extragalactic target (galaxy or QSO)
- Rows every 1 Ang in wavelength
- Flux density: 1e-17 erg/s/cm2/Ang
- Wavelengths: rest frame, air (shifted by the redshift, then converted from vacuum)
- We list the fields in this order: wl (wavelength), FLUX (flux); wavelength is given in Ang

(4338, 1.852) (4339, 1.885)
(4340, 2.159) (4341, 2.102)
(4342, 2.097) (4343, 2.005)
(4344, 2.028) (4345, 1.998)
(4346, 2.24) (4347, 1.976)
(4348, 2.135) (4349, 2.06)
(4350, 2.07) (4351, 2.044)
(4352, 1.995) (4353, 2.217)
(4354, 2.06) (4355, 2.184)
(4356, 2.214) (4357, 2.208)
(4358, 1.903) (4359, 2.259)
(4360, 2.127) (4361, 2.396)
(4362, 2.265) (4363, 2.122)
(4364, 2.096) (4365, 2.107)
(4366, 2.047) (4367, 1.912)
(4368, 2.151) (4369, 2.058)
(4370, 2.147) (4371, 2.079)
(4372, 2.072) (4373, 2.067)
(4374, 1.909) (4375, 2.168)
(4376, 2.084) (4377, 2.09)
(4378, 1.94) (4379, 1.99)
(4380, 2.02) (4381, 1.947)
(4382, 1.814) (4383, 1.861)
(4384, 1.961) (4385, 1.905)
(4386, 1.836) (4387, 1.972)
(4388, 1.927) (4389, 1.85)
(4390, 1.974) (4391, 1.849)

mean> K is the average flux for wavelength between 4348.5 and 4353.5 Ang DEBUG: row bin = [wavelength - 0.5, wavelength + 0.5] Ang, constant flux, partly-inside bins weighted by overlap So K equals 2.08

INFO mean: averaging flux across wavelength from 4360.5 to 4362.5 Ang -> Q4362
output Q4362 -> 2.33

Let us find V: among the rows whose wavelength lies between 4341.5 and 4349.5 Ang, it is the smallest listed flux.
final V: 1.976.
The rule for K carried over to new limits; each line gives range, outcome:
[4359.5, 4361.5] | 2.26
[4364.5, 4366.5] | 2.08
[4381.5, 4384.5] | 1.88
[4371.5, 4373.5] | 2.07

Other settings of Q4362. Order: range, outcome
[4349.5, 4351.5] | 2.06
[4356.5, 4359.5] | 2.12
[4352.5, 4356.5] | 2.17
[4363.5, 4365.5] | 2.1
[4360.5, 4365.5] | 2.2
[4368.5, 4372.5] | 2.09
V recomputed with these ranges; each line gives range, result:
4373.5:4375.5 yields 1.909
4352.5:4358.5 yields 1.903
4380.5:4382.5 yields 1.814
